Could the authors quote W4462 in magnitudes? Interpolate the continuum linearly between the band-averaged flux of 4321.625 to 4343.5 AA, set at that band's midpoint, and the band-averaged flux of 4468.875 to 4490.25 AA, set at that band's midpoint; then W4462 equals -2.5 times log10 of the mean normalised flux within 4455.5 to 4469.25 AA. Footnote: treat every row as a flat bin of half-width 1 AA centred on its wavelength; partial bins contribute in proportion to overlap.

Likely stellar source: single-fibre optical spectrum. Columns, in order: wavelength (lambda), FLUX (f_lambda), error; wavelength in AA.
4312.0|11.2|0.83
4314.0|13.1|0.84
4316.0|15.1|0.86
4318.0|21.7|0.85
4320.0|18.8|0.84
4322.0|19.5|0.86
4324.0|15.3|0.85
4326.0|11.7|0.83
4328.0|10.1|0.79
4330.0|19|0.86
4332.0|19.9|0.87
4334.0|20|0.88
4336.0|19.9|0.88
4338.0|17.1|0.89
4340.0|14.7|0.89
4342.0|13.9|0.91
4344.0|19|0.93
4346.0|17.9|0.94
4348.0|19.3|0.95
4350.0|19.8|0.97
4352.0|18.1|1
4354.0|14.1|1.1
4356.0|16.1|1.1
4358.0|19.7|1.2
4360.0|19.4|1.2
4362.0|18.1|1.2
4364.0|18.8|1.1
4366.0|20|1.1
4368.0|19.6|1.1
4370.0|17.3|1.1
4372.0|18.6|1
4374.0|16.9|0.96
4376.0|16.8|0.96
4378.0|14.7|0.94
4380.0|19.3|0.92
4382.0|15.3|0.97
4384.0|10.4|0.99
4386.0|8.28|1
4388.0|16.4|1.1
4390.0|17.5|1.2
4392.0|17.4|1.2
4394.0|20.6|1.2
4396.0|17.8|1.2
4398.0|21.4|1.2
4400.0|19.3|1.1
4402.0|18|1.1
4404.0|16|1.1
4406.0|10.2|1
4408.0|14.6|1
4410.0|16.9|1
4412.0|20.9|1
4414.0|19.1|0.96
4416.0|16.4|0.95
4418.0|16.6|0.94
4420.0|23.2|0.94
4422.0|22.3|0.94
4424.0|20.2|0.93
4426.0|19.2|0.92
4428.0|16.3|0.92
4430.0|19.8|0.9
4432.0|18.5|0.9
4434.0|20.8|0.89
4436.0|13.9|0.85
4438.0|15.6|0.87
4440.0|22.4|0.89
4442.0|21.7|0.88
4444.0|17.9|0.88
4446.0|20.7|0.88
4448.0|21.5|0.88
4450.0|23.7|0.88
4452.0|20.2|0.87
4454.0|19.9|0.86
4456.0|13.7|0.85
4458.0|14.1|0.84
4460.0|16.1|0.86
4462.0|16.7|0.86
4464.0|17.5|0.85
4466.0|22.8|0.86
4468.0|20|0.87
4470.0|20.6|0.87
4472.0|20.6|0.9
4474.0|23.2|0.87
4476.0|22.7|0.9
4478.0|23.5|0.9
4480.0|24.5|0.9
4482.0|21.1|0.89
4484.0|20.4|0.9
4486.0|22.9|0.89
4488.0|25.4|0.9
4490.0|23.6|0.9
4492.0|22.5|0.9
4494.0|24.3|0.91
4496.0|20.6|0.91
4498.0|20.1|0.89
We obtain 0.24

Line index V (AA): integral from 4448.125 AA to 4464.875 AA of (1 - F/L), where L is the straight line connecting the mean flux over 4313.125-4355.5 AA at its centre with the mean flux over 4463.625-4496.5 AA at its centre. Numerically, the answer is 2.7 AA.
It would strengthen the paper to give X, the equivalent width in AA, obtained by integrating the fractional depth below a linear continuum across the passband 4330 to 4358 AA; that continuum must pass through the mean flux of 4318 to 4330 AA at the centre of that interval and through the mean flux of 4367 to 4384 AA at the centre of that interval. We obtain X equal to -2.53 AA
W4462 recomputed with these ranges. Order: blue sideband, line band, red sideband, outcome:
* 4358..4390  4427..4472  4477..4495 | 0.12 mag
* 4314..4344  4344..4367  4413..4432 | -0.05 mag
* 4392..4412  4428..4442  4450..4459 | -0.06 mag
